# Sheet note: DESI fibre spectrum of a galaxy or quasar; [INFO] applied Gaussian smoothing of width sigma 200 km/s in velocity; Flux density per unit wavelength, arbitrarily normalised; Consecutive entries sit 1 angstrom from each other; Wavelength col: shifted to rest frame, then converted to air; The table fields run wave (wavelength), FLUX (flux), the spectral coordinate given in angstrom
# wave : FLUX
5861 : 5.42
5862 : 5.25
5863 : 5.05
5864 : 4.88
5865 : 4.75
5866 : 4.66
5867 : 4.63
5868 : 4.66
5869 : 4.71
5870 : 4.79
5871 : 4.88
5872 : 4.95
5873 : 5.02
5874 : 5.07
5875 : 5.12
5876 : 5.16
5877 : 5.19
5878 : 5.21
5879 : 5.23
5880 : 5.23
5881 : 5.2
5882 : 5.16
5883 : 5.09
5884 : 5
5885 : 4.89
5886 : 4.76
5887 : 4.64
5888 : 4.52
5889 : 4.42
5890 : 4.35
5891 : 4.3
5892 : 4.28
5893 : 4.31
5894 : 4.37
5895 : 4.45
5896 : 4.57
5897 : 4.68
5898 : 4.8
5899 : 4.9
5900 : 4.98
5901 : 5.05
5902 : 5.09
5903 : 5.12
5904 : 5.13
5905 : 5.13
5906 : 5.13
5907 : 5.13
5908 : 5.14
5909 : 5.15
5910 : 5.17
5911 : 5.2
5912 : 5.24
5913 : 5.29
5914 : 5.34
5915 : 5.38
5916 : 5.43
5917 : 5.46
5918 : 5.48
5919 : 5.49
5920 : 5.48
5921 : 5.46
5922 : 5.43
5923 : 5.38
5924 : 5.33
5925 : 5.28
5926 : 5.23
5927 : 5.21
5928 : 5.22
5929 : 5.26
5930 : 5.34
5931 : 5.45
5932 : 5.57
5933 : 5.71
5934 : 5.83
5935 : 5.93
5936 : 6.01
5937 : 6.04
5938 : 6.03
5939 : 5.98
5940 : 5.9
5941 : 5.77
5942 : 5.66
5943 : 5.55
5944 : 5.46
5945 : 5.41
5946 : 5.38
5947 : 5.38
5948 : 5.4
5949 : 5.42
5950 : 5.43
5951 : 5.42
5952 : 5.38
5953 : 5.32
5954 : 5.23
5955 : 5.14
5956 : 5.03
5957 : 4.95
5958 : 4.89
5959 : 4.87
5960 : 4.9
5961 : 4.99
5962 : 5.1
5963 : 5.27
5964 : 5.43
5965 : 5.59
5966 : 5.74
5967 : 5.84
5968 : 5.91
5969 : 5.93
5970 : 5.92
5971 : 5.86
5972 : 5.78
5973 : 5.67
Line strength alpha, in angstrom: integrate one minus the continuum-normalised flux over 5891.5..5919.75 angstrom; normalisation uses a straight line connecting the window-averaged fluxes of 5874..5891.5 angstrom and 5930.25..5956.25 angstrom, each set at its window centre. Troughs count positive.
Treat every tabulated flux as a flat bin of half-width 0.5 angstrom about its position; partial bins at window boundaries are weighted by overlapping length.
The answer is 0.7 angstrom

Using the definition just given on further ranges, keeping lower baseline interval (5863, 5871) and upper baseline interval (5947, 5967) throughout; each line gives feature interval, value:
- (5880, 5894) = 0.5 angstrom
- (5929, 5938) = -1.1 angstrom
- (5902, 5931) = -1.5 angstrom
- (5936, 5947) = -1.2 angstrom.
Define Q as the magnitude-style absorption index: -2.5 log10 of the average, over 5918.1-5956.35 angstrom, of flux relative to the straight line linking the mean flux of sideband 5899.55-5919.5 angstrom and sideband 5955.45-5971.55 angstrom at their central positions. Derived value -0.04 mag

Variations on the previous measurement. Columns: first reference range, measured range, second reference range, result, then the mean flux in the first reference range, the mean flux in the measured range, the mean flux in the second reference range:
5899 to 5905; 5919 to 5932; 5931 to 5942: 0.05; 5.06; 5.35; 5.85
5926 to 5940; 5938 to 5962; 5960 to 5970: 0.05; 5.65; 5.35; 5.52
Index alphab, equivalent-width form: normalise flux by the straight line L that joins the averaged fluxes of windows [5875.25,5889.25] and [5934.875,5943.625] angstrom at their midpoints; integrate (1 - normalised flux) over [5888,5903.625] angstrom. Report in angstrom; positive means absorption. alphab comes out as 1.7 angstrom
